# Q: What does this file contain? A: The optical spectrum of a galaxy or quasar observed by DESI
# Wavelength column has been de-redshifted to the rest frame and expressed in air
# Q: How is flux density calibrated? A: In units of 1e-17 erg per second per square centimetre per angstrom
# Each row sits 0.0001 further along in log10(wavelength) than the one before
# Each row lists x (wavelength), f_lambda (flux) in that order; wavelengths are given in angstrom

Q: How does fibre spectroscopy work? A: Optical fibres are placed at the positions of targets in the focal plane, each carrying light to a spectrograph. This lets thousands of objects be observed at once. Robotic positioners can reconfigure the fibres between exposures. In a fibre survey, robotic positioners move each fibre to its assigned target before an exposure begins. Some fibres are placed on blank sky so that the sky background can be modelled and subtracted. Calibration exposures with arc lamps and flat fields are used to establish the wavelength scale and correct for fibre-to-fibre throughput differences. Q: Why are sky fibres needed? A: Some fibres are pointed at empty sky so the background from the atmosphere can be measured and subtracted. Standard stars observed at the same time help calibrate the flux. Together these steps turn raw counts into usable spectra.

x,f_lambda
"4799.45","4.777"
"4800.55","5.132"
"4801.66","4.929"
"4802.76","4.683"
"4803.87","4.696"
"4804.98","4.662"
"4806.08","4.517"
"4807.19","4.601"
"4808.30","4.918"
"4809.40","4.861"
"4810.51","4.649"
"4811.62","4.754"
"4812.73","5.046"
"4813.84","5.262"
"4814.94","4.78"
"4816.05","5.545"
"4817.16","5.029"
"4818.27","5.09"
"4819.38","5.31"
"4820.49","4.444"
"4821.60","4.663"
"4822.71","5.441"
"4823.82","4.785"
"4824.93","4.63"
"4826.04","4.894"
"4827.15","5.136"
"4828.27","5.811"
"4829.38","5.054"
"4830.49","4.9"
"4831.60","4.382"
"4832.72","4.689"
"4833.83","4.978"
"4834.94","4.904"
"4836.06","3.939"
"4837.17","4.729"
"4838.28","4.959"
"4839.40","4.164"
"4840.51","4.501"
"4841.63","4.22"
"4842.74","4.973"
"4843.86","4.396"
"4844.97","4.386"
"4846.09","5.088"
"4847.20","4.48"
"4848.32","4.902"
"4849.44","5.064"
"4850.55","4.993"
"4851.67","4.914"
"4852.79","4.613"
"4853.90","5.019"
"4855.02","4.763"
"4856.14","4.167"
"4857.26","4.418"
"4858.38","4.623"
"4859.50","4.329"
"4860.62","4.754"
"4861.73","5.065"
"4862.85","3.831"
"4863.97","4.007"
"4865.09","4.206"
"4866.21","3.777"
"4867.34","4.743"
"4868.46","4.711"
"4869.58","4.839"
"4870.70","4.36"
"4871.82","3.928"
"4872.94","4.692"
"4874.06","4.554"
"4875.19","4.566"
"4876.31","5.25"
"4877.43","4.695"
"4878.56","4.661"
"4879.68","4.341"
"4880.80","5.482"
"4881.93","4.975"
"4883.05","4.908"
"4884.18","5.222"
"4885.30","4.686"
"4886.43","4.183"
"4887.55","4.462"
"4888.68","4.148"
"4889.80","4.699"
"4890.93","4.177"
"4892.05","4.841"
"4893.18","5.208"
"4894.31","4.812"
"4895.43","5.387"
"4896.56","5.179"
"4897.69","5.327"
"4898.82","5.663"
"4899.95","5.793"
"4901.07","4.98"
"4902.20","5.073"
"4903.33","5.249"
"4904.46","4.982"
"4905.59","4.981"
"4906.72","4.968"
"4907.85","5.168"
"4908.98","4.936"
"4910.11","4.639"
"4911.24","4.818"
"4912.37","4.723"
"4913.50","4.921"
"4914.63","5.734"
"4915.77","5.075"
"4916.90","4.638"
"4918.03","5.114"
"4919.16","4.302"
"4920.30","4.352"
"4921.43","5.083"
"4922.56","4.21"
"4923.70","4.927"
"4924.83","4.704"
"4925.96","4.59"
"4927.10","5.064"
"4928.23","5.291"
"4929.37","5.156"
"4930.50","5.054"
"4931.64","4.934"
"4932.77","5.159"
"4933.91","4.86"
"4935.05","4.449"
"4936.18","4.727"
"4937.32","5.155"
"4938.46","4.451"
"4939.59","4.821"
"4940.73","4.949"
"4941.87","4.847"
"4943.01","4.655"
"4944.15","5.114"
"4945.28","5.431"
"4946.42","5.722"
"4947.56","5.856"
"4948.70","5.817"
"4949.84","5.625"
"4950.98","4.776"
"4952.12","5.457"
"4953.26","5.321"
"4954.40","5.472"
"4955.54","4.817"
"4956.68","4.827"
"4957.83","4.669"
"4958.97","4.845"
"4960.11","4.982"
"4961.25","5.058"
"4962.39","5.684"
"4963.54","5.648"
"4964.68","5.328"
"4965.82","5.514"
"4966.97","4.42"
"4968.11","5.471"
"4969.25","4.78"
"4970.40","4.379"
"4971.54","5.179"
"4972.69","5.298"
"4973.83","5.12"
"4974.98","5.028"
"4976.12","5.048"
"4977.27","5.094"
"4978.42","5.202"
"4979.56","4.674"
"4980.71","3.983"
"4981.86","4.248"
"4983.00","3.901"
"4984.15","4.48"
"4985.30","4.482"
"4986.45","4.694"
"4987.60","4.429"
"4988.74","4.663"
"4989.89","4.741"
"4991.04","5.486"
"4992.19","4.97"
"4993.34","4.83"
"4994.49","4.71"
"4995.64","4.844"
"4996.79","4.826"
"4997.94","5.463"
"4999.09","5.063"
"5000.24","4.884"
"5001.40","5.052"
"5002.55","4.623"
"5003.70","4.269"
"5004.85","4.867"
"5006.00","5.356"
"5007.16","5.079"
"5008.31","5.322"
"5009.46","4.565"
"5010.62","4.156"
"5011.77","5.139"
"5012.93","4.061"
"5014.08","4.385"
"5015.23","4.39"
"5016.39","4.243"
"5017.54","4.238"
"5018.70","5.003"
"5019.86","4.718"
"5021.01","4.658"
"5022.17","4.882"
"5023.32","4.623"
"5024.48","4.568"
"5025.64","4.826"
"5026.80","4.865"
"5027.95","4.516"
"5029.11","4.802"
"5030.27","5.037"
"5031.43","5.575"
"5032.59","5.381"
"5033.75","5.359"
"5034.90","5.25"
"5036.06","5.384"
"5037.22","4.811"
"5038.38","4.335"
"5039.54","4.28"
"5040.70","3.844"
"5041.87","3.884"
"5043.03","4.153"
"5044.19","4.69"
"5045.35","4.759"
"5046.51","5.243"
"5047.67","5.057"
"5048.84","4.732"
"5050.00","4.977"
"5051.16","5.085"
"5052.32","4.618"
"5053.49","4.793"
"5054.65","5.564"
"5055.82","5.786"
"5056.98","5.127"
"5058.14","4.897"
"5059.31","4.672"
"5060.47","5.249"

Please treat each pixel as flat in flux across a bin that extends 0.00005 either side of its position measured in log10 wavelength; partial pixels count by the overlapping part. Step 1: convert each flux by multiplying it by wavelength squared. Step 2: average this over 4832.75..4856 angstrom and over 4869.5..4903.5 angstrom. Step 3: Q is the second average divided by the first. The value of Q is 1.05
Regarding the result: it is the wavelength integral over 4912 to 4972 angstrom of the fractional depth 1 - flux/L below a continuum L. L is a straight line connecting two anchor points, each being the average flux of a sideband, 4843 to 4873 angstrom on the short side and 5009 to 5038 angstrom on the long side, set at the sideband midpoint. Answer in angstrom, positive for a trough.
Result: -4.53 angstrom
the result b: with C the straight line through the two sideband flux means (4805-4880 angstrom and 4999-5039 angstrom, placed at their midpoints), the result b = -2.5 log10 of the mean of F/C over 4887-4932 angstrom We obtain -0.04 mag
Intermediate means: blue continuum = 4.71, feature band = 4.93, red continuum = 4.8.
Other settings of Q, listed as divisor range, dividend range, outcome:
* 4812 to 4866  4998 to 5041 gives 1.08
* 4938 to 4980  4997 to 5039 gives 0.96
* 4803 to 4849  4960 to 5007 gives 1.09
